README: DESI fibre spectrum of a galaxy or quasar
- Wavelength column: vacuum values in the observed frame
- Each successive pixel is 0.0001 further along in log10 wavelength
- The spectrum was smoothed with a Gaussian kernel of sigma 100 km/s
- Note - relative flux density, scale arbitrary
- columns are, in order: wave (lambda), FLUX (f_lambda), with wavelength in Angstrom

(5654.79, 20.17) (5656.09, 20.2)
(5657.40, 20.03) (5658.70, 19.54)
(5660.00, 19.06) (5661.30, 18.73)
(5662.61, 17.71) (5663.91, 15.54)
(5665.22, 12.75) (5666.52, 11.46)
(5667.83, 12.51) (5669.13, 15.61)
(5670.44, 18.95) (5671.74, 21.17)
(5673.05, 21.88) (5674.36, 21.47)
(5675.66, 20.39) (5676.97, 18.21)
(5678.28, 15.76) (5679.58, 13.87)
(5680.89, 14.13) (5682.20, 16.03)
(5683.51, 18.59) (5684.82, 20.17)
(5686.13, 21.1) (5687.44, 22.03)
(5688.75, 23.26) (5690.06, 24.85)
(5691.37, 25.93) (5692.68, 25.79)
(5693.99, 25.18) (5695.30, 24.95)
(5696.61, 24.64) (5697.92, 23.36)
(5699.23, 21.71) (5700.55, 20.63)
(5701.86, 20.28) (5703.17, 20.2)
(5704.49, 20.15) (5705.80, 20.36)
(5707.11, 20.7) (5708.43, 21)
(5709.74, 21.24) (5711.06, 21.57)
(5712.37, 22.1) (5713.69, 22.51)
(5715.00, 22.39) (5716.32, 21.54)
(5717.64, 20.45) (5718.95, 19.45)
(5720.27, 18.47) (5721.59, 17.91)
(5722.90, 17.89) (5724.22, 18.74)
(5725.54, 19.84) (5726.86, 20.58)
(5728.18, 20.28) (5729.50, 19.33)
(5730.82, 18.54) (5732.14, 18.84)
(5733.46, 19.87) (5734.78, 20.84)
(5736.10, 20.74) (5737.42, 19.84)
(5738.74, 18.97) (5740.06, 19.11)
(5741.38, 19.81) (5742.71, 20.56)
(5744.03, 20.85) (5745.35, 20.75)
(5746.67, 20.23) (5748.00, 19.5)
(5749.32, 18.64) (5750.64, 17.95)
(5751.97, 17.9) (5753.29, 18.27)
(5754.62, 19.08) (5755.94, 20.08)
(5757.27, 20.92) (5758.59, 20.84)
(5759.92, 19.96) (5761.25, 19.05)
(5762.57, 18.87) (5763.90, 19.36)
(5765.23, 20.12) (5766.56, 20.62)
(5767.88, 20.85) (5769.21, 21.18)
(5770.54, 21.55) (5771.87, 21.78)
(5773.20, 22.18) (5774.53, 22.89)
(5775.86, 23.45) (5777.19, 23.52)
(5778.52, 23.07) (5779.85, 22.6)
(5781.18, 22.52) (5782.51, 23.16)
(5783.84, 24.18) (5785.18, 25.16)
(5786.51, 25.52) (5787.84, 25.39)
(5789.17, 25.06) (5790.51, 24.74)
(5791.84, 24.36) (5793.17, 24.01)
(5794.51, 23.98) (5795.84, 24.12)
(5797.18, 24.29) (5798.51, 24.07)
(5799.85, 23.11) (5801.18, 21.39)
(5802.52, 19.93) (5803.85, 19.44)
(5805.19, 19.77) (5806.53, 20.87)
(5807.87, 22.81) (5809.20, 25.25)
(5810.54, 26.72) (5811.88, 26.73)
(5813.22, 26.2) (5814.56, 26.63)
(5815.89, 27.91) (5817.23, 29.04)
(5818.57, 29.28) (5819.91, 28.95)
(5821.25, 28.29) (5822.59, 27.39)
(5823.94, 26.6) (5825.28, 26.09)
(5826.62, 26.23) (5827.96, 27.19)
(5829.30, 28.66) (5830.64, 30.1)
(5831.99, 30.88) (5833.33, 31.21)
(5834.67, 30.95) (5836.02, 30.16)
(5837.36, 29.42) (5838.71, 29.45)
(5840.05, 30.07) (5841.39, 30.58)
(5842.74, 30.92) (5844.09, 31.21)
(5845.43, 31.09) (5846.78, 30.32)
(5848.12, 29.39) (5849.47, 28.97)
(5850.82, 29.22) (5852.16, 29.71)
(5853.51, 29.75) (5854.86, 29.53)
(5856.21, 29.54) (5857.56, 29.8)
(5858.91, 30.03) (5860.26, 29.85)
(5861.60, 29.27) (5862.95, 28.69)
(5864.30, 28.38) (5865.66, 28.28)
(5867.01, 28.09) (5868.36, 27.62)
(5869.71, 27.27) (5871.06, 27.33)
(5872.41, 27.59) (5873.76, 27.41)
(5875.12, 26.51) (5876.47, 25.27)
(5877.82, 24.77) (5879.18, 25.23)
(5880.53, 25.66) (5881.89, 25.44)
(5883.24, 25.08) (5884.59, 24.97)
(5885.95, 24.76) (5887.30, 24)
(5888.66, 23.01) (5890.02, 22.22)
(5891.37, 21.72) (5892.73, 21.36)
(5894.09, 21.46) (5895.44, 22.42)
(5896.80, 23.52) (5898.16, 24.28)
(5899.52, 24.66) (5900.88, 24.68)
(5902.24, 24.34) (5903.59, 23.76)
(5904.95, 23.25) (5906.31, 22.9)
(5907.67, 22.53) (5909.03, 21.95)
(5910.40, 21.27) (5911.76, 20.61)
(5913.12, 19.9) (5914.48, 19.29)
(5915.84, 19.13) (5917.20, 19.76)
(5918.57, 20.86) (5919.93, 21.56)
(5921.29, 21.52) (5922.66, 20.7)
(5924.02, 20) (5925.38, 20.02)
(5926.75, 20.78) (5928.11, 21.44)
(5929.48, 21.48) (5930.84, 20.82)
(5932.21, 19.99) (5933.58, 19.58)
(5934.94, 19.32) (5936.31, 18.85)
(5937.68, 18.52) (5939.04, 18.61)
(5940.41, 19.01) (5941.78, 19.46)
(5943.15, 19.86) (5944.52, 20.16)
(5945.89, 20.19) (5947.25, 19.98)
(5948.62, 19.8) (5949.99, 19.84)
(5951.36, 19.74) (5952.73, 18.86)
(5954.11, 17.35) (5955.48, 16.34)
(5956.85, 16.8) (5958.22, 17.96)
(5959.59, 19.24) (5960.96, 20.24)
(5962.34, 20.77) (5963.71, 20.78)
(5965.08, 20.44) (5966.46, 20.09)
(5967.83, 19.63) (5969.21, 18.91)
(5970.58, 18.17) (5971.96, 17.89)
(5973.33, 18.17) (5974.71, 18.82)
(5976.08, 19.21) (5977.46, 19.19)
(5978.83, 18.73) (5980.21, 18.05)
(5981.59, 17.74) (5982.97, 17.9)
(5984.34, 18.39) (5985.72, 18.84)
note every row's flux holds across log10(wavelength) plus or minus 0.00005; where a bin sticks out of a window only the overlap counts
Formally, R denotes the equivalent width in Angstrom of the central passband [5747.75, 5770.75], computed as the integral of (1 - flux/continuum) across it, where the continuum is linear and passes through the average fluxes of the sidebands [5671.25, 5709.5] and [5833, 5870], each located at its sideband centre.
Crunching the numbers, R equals 4.65 Angstrom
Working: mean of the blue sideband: 21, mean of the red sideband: 29.6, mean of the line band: 19.7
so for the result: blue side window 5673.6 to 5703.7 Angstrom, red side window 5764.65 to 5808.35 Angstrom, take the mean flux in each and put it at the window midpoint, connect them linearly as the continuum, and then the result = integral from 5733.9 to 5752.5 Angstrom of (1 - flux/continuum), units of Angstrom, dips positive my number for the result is 1.93 Angstrom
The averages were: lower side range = 21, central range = 19.7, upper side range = 22.8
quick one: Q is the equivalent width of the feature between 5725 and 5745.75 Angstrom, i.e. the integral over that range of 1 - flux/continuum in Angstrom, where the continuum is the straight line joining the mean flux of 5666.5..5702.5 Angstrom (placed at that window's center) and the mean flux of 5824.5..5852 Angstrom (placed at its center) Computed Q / 3.1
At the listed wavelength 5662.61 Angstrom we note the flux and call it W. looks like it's 17.71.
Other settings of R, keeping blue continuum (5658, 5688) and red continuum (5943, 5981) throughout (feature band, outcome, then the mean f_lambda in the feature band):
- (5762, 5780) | -3.4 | 21.6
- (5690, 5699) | -3.6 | 24.8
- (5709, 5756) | -4.9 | 19.9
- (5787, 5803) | -4.8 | 23.8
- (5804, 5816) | -3.9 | 24.4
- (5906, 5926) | -2.0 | 20.8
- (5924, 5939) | -0.8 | 20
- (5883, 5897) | -3.2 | 23.1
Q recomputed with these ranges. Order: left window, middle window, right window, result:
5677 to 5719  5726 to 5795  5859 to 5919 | 3.2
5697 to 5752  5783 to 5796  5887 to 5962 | -2.7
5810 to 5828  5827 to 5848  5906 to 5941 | -3.2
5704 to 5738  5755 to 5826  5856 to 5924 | -5.0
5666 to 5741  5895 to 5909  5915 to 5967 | -2.7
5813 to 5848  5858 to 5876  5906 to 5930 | -1.8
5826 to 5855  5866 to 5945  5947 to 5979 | 5.1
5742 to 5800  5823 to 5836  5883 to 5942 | -4.2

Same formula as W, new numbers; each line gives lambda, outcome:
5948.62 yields 19.8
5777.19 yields 23.52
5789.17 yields 25.06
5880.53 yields 25.66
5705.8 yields 20.36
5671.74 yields 21.17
